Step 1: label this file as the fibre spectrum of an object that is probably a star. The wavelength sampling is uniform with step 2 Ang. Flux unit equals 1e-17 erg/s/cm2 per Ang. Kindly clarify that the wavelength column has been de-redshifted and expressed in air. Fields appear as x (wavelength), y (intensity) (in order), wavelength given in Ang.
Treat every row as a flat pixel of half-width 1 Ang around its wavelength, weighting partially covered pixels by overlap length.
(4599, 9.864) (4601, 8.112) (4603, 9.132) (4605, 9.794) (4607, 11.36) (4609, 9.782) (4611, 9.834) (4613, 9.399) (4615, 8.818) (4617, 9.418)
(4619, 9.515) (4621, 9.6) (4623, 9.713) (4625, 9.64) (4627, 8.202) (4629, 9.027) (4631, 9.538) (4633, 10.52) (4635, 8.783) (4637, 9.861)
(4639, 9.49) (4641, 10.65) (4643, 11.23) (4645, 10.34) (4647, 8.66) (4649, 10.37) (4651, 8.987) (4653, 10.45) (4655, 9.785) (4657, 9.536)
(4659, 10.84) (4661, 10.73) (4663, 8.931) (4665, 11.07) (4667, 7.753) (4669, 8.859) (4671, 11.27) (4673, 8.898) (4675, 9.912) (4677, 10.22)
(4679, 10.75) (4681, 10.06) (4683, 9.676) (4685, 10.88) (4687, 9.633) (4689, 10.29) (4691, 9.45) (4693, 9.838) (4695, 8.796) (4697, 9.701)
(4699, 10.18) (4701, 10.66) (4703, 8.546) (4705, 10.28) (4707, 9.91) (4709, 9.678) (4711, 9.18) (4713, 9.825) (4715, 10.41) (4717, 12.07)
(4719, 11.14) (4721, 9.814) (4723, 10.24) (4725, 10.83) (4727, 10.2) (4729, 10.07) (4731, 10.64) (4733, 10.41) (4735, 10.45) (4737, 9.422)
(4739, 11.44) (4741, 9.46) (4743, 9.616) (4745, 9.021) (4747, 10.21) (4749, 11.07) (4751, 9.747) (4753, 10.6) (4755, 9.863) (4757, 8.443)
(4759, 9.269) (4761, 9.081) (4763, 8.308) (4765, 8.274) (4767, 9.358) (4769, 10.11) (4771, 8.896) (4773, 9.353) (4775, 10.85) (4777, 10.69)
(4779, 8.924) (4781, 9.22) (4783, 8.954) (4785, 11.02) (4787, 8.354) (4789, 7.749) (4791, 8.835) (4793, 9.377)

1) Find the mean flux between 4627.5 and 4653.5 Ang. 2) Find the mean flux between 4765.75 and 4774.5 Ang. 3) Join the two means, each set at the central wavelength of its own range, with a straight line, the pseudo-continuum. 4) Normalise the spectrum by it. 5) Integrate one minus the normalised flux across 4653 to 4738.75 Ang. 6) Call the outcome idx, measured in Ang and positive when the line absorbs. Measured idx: -3.4 Ang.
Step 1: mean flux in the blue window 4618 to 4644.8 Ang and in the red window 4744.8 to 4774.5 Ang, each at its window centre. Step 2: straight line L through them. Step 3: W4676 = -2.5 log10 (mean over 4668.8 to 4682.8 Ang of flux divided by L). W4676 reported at -0.05 mag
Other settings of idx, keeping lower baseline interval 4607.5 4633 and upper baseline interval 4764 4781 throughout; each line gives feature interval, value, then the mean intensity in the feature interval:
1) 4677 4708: -1.4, 9.92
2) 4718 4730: -1.1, 10.4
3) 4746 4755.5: -0.8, 10.3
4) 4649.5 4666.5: -0.9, 9.98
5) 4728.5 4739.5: -1.0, 10.4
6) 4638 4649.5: -0.8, 10.1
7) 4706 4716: -0.3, 9.8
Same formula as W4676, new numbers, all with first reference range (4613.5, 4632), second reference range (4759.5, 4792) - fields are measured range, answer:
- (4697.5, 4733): -0.11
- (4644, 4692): -0.07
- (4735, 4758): -0.08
